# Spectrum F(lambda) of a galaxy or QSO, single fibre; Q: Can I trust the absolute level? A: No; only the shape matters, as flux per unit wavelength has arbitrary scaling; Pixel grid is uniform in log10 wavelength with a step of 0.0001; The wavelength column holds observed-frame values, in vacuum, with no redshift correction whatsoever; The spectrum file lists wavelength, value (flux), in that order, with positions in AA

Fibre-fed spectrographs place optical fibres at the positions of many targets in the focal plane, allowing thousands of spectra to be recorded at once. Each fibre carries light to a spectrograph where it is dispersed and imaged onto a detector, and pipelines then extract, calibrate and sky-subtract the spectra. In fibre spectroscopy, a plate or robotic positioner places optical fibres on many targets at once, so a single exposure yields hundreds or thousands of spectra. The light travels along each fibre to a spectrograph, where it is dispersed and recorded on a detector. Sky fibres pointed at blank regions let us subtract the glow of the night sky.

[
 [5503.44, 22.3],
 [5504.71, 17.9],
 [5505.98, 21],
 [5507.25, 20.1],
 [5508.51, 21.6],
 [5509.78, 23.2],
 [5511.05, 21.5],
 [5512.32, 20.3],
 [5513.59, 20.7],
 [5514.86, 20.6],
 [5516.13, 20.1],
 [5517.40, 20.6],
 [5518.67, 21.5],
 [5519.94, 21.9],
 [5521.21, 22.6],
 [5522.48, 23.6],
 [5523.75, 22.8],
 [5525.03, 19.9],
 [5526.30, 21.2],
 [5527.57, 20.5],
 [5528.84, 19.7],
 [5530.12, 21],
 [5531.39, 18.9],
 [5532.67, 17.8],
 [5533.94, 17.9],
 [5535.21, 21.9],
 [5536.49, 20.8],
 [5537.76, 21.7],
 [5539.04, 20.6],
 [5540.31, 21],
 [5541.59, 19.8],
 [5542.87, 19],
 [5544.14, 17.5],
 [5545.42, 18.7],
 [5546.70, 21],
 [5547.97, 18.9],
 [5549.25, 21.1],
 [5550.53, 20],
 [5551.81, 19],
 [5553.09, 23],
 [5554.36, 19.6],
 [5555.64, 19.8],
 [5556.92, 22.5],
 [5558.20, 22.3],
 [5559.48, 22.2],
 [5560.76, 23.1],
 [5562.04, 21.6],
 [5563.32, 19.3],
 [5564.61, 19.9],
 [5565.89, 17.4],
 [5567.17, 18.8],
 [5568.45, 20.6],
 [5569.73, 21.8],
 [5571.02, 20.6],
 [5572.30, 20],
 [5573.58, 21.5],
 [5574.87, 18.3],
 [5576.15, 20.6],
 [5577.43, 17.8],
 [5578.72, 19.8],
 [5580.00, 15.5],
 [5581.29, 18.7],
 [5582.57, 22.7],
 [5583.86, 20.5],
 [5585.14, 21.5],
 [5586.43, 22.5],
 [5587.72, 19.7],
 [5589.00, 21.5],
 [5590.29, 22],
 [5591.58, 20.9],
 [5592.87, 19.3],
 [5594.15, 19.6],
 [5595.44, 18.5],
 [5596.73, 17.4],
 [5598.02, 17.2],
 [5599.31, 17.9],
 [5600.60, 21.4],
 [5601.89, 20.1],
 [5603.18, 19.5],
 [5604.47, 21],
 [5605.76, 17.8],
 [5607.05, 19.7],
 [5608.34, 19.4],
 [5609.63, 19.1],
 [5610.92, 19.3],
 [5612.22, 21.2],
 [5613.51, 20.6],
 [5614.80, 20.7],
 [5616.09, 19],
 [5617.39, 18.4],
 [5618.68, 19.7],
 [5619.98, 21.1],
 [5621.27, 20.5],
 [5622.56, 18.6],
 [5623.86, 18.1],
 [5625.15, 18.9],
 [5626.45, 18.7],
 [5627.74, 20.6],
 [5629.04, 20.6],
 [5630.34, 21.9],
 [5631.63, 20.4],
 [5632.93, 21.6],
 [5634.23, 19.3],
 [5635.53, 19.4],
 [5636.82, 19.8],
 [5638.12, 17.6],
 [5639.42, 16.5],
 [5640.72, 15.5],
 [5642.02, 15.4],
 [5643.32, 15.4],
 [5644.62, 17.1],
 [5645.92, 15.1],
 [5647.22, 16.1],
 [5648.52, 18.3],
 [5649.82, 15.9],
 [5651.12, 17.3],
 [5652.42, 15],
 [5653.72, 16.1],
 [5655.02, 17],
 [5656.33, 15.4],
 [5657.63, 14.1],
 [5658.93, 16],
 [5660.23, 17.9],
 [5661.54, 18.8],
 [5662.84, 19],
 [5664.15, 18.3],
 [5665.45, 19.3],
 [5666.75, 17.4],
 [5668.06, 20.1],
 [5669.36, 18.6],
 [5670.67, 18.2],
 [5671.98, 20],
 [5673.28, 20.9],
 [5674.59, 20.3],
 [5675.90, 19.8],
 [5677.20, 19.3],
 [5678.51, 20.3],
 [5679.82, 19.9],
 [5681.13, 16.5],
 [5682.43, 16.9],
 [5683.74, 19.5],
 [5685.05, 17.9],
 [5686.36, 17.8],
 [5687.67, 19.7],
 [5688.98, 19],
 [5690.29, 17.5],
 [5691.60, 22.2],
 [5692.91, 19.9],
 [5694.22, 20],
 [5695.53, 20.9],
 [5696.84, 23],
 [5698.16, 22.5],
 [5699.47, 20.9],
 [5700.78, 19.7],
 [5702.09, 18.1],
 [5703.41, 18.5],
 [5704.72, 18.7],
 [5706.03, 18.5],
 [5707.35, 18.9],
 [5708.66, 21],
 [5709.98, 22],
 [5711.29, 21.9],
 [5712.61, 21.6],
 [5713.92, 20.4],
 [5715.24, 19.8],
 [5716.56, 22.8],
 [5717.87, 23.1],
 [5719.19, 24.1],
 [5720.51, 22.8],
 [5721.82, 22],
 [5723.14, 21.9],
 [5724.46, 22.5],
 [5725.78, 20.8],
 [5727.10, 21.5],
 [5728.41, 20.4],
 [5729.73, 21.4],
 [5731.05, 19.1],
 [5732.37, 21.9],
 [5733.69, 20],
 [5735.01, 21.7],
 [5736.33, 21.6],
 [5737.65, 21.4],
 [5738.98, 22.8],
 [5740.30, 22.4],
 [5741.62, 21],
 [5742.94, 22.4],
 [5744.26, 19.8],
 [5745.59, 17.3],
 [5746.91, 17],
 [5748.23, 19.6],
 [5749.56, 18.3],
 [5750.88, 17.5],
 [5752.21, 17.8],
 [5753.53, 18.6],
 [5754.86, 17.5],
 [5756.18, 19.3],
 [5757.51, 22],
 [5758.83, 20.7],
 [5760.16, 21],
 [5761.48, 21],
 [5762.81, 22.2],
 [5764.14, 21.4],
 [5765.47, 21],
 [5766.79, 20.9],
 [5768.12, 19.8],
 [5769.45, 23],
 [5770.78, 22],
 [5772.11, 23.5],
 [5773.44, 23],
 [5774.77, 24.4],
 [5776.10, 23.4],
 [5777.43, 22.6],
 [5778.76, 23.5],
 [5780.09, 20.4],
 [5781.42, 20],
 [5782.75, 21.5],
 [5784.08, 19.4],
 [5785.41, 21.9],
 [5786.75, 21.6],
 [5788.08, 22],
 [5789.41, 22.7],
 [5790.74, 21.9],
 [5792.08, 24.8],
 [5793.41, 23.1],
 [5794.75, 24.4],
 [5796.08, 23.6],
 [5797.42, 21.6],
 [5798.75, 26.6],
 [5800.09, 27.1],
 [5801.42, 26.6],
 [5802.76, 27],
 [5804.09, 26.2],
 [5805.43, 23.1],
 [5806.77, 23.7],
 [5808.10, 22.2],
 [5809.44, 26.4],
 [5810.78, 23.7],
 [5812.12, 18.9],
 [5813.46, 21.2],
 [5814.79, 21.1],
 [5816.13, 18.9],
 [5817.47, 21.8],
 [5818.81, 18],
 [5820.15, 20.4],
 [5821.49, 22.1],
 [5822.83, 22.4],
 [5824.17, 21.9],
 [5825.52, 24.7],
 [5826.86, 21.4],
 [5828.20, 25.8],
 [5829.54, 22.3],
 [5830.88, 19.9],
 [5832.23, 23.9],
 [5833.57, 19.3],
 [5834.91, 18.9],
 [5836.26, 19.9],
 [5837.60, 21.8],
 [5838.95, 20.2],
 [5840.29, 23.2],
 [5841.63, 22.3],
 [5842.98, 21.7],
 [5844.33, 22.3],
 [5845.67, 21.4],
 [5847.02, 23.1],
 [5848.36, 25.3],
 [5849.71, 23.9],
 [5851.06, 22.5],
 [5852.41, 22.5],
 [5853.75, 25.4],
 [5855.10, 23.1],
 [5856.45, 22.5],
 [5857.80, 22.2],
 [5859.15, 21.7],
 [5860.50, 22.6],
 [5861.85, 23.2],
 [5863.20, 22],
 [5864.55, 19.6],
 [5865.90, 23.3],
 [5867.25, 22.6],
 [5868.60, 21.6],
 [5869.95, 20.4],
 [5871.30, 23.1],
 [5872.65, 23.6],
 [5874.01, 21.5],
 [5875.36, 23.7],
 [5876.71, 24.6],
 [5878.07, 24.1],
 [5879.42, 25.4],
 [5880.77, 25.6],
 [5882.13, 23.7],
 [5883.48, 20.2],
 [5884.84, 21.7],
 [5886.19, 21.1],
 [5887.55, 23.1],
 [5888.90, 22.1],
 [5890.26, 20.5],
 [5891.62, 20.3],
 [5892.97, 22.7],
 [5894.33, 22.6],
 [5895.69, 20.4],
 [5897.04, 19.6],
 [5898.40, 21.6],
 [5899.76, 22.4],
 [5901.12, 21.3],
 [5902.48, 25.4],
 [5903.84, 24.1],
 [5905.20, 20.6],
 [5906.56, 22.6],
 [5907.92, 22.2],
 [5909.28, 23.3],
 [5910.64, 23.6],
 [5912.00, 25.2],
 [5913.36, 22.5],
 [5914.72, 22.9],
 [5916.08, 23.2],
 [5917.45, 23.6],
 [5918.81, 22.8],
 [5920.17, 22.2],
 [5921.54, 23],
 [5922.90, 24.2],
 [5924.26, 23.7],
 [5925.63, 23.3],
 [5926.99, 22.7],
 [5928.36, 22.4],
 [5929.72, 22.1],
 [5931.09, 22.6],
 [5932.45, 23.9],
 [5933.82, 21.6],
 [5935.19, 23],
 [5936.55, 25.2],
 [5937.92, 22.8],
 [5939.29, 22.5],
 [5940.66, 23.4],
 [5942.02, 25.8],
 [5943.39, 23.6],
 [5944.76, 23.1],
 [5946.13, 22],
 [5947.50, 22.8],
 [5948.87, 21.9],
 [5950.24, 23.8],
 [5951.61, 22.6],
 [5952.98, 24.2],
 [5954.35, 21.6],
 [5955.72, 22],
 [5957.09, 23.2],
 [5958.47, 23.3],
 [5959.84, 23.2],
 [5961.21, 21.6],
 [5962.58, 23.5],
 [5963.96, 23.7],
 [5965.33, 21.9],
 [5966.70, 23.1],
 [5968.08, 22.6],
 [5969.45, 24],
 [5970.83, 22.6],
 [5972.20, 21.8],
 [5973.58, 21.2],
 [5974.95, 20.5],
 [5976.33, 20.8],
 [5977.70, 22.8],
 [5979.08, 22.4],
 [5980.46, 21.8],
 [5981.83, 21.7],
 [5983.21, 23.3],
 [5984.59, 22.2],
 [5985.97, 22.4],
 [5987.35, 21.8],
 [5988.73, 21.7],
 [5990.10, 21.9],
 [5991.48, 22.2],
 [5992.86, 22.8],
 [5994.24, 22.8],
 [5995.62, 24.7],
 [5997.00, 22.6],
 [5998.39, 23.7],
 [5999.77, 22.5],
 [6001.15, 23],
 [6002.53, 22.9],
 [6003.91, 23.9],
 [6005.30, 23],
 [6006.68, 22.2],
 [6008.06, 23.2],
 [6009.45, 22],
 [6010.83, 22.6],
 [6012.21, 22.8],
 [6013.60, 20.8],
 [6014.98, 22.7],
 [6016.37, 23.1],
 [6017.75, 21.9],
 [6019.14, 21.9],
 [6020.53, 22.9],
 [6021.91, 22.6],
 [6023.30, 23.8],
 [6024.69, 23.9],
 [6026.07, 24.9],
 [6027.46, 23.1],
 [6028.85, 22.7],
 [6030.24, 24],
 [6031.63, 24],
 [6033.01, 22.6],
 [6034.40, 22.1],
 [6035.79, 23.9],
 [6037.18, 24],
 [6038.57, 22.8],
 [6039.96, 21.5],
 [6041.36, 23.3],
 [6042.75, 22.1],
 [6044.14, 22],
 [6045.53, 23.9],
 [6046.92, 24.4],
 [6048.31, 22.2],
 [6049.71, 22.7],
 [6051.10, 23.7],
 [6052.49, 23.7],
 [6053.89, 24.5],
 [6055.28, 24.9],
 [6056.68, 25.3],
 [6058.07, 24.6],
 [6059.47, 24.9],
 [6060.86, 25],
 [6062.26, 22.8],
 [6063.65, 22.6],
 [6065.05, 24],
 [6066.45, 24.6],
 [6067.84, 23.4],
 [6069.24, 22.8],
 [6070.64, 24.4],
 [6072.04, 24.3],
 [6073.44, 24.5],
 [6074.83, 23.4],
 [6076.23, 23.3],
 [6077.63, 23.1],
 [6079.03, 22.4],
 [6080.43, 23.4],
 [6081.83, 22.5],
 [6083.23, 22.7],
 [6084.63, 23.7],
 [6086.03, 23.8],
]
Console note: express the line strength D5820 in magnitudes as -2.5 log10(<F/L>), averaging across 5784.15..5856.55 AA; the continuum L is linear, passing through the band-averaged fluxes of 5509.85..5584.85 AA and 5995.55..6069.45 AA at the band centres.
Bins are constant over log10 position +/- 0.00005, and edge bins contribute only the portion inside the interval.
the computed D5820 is -0.031 mag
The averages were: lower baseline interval 20.4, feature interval 22.6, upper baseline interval 23.2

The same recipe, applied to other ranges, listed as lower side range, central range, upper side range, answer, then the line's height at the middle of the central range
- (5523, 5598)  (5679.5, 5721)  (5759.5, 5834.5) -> 0.07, 21.5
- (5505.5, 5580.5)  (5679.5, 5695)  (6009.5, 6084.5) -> 0.13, 21.3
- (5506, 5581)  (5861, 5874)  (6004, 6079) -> 0.01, 22.3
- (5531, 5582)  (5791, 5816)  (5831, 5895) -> -0.09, 21.9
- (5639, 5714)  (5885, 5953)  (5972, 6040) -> -0.06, 21.6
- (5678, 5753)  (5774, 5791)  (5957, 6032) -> -0.05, 20.9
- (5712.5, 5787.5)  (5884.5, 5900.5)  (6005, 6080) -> 0.03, 22.2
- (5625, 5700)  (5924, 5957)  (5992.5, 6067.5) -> -0.04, 22.1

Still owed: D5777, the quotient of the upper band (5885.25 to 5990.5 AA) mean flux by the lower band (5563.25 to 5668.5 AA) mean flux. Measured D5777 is 1.19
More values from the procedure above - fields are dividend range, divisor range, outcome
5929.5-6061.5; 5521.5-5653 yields 1.17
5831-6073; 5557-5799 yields 1.14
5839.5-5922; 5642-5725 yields 1.18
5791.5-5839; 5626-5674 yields 1.26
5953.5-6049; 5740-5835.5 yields 1.04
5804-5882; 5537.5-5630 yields 1.12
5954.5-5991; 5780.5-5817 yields 0.97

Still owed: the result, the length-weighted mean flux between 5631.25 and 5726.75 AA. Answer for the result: 19.1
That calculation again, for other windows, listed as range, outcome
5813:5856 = 22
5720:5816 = 21.8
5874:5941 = 22.8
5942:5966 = 22.9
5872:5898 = 22.4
